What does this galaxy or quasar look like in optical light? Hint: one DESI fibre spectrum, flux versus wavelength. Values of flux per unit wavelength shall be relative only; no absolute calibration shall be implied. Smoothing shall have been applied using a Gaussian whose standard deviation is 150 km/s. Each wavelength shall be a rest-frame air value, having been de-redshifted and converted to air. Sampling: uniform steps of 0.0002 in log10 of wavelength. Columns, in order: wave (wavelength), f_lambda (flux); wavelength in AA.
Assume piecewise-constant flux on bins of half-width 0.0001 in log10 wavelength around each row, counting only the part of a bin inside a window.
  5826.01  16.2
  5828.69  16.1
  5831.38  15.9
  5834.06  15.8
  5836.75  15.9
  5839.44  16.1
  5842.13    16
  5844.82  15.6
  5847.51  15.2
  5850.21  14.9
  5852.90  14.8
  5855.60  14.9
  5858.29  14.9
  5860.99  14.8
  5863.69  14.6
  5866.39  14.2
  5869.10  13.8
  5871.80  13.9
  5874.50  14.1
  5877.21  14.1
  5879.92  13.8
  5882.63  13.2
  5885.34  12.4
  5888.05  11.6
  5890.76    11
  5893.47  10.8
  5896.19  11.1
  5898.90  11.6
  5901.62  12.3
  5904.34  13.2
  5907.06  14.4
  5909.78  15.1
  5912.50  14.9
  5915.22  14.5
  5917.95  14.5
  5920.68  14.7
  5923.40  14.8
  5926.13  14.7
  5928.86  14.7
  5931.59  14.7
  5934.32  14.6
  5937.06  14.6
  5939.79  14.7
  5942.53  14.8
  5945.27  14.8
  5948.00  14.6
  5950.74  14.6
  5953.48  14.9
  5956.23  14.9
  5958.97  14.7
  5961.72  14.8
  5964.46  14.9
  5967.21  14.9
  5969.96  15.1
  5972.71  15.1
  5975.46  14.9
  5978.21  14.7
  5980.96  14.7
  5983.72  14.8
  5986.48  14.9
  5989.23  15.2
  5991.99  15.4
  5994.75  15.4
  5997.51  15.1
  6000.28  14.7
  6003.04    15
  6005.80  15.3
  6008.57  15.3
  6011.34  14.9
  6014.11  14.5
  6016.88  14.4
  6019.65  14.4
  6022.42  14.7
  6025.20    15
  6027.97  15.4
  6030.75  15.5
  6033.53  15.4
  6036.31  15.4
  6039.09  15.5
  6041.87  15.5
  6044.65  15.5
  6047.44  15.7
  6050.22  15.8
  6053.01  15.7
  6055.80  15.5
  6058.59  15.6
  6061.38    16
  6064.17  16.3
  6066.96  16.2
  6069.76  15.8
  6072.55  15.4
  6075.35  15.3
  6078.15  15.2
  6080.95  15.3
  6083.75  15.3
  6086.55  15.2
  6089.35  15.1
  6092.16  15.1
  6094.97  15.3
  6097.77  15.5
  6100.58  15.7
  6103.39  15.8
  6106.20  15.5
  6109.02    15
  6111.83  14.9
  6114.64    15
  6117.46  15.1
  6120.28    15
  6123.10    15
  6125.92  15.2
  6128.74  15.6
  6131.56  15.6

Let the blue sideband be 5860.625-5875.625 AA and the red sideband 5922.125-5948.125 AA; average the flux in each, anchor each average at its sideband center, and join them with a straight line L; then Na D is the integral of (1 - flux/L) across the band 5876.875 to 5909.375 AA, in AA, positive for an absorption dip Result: 4.3 AA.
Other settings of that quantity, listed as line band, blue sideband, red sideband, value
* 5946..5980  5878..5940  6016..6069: -1.2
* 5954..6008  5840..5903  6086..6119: -2.1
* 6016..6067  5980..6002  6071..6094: -1.0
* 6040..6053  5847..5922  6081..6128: -0.7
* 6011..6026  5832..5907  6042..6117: 0.4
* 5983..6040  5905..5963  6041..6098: 0.5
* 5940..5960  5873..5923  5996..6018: -1.0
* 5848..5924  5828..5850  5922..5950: 7.8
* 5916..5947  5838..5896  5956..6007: -0.3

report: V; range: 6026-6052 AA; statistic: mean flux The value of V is 15.5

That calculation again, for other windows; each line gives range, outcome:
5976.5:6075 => 15.3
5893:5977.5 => 14.3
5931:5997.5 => 14.9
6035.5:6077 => 15.7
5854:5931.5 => 13.7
